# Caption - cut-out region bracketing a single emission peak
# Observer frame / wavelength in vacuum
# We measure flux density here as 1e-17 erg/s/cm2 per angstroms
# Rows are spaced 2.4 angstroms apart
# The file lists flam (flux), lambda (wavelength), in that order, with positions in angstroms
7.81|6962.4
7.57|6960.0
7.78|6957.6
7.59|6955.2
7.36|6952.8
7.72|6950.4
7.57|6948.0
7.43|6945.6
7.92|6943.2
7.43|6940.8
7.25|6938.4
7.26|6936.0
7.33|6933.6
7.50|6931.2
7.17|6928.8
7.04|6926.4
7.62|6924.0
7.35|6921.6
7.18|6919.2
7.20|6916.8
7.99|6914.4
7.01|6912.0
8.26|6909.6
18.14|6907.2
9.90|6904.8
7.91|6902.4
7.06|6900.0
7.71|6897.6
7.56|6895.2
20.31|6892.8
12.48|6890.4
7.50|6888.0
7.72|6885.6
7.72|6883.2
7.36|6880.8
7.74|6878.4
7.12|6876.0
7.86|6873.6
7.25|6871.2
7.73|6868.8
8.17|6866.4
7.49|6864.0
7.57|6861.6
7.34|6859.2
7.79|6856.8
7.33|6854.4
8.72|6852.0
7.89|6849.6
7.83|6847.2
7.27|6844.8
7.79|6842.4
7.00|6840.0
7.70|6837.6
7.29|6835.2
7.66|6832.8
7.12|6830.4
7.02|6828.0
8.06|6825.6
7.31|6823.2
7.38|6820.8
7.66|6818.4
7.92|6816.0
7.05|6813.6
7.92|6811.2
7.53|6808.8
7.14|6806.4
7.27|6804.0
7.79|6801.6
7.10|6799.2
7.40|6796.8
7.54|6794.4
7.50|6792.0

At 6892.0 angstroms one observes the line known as [S II] 6716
